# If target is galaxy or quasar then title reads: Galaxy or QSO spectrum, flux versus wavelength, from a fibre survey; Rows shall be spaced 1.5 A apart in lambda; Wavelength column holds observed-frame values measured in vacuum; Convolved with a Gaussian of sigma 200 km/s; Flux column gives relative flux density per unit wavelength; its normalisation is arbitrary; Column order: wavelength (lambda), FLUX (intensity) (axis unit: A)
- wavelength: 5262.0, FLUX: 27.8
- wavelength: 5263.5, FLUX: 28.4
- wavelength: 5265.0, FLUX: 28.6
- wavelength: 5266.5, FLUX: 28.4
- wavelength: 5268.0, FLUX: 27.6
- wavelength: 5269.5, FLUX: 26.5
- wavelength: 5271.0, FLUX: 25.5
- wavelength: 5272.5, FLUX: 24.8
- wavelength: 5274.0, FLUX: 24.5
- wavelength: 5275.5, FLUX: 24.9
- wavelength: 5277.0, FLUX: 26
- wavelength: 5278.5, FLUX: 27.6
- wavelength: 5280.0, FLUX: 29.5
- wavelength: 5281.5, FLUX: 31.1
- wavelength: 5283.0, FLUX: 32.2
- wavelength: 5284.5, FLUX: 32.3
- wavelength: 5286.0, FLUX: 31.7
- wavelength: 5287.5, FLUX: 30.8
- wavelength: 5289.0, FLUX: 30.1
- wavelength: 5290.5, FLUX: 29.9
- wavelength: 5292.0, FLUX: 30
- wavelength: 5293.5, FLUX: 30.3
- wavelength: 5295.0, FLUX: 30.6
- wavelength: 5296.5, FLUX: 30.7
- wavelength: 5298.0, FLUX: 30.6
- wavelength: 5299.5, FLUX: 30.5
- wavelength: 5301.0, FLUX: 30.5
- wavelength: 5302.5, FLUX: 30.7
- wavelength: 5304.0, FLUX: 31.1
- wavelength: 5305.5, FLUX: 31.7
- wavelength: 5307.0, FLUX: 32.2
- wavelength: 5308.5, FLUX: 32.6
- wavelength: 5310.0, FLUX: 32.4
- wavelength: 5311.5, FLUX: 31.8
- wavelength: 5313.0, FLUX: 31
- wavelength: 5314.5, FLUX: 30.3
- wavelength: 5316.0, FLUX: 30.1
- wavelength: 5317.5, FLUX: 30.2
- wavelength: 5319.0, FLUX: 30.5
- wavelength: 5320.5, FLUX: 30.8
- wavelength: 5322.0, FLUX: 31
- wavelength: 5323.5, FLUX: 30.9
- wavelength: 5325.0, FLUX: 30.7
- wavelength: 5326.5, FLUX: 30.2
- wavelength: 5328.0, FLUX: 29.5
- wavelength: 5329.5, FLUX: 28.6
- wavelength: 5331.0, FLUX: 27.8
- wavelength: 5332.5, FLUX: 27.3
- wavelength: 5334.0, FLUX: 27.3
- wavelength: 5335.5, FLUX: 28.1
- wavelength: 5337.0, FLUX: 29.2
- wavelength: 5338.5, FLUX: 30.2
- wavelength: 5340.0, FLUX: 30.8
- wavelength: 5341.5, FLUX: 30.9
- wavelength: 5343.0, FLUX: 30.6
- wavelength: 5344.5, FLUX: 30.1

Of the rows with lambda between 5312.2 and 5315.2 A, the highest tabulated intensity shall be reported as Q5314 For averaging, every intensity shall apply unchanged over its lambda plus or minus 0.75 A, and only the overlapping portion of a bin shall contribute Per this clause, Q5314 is 31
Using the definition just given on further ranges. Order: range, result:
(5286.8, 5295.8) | 30.8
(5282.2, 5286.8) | 32.3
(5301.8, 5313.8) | 32.6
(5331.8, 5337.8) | 29.2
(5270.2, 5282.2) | 31.1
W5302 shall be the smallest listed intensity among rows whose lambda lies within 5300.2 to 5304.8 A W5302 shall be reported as 30.5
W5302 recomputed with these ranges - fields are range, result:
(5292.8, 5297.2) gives 30.3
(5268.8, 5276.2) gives 24.5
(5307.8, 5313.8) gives 31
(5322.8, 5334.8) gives 27.3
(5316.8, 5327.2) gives 30.2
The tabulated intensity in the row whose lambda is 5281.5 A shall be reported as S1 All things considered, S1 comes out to 31.1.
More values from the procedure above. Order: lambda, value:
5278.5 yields 27.6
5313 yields 31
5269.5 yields 26.5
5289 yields 30.1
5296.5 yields 30.7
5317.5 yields 30.2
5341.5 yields 30.9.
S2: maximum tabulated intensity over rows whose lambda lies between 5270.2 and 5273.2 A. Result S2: 25.5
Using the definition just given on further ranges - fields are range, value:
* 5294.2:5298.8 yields 30.7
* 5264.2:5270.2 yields 28.6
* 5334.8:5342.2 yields 30.9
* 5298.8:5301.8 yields 30.5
